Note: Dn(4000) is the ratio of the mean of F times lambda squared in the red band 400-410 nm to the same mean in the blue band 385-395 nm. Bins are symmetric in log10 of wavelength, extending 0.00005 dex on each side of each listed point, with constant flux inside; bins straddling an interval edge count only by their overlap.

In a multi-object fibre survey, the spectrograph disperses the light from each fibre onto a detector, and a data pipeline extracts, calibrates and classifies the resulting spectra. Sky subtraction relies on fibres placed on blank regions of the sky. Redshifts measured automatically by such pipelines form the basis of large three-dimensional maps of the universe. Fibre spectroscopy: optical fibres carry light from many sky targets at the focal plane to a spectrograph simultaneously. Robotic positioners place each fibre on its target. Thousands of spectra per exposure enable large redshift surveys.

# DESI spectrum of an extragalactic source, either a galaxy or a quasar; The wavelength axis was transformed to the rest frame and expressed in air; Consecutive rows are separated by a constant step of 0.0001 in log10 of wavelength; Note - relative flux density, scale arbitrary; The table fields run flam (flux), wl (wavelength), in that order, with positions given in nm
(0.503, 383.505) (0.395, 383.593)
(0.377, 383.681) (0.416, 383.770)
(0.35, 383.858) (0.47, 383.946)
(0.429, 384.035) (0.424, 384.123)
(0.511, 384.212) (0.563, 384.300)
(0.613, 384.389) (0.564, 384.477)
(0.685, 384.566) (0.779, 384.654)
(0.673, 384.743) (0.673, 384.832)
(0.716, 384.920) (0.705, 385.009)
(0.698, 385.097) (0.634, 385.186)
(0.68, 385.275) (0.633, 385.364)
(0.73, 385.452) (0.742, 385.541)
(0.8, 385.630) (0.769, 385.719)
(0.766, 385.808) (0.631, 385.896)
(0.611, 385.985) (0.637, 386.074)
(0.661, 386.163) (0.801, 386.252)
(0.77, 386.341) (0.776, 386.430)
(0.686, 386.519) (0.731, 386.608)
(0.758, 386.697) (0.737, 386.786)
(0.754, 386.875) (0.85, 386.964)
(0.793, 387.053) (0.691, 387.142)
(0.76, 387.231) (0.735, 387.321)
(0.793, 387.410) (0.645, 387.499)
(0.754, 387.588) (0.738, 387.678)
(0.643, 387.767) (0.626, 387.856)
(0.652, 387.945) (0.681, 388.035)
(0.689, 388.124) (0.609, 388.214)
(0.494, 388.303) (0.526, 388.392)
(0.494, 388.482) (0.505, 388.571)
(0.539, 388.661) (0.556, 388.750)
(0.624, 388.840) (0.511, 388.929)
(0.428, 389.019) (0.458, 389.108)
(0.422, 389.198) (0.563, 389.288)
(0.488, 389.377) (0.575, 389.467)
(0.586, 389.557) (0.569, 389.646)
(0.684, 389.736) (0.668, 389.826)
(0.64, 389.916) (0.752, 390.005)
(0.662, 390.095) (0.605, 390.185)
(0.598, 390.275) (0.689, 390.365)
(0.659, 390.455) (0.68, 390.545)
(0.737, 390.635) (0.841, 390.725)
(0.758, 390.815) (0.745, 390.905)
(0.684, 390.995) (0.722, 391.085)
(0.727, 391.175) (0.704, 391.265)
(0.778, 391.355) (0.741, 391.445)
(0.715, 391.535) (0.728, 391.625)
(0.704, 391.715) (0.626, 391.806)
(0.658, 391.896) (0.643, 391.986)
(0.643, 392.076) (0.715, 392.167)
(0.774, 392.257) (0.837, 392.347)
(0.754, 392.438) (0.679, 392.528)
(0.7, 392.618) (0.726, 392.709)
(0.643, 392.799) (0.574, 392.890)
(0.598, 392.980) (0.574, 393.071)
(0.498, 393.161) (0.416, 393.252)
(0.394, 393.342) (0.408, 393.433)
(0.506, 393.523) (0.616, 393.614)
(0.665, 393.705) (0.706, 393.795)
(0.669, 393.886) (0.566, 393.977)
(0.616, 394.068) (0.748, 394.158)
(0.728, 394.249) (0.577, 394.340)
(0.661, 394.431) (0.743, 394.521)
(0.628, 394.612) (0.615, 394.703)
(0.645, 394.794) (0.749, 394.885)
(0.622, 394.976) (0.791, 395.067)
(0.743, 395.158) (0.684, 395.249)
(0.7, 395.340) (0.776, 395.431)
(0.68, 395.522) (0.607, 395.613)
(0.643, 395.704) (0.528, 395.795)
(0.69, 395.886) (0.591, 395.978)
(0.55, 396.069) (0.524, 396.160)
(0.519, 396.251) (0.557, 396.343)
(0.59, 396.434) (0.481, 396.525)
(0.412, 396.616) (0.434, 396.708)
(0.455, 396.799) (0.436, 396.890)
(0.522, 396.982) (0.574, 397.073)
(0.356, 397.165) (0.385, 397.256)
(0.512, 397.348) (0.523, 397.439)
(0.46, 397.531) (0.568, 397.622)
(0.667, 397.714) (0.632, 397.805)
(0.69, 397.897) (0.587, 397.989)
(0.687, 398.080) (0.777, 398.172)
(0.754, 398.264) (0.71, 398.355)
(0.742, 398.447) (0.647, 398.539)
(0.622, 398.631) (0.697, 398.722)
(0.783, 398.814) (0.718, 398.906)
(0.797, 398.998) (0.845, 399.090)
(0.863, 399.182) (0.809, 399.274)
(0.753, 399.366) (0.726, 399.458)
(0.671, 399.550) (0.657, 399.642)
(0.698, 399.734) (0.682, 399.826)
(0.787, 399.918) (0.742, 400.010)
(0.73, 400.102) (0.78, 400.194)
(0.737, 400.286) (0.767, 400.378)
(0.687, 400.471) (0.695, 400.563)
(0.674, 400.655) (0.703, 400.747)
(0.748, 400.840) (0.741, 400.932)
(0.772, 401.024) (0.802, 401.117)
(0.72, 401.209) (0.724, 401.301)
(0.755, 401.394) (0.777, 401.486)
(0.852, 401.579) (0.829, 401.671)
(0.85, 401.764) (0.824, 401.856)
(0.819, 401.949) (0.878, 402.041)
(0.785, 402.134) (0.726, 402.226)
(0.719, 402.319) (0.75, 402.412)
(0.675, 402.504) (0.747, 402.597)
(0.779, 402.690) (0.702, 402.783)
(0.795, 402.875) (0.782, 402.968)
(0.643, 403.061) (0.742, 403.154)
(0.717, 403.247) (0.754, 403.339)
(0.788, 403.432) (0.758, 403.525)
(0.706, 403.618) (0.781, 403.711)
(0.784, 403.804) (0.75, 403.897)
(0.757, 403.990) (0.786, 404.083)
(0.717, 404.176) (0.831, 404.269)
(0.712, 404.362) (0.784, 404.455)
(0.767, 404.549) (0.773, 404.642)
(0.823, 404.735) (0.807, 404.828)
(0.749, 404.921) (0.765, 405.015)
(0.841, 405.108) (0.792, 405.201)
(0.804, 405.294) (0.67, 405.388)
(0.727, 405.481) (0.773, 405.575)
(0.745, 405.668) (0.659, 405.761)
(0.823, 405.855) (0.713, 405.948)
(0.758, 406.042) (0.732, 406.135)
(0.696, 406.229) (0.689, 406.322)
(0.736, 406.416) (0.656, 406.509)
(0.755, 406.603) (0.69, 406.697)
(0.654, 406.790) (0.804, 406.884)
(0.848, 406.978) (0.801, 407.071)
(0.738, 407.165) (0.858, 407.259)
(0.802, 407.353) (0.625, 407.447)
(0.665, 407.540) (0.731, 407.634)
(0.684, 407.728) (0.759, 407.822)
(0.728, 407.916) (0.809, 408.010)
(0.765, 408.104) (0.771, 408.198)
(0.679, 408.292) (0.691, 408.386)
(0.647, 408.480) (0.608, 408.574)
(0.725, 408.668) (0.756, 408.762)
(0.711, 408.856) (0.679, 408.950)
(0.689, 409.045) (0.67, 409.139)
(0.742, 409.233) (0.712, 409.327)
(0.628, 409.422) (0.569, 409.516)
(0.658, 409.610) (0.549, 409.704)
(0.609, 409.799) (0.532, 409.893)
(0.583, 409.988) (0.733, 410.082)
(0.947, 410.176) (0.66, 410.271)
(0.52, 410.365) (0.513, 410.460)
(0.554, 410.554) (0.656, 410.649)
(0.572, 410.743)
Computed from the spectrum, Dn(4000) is 1.2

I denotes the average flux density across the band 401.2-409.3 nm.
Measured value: 0.748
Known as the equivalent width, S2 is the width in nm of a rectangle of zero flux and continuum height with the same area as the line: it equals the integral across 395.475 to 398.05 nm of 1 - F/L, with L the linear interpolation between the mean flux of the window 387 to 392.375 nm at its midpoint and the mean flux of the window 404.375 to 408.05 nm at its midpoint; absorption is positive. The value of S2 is 0.56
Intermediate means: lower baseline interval 0.654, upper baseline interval 0.749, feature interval 0.543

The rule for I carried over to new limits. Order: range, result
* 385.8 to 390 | 0.645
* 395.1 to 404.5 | 0.693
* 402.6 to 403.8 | 0.747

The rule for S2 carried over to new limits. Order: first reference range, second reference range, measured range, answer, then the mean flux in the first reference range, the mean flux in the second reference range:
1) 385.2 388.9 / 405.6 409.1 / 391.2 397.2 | 0.64 nm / 0.683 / 0.727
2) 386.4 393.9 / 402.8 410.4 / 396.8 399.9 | 0.17 nm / 0.651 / 0.727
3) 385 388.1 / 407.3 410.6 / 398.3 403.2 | -0.40 nm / 0.716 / 0.678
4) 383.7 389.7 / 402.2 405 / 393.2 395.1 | 0.18 nm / 0.634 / 0.754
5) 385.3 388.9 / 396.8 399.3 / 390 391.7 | -0.11 nm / 0.684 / 0.638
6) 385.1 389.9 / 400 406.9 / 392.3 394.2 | 0.21 nm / 0.654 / 0.753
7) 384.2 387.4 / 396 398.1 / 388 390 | 0.28 nm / 0.706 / 0.526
